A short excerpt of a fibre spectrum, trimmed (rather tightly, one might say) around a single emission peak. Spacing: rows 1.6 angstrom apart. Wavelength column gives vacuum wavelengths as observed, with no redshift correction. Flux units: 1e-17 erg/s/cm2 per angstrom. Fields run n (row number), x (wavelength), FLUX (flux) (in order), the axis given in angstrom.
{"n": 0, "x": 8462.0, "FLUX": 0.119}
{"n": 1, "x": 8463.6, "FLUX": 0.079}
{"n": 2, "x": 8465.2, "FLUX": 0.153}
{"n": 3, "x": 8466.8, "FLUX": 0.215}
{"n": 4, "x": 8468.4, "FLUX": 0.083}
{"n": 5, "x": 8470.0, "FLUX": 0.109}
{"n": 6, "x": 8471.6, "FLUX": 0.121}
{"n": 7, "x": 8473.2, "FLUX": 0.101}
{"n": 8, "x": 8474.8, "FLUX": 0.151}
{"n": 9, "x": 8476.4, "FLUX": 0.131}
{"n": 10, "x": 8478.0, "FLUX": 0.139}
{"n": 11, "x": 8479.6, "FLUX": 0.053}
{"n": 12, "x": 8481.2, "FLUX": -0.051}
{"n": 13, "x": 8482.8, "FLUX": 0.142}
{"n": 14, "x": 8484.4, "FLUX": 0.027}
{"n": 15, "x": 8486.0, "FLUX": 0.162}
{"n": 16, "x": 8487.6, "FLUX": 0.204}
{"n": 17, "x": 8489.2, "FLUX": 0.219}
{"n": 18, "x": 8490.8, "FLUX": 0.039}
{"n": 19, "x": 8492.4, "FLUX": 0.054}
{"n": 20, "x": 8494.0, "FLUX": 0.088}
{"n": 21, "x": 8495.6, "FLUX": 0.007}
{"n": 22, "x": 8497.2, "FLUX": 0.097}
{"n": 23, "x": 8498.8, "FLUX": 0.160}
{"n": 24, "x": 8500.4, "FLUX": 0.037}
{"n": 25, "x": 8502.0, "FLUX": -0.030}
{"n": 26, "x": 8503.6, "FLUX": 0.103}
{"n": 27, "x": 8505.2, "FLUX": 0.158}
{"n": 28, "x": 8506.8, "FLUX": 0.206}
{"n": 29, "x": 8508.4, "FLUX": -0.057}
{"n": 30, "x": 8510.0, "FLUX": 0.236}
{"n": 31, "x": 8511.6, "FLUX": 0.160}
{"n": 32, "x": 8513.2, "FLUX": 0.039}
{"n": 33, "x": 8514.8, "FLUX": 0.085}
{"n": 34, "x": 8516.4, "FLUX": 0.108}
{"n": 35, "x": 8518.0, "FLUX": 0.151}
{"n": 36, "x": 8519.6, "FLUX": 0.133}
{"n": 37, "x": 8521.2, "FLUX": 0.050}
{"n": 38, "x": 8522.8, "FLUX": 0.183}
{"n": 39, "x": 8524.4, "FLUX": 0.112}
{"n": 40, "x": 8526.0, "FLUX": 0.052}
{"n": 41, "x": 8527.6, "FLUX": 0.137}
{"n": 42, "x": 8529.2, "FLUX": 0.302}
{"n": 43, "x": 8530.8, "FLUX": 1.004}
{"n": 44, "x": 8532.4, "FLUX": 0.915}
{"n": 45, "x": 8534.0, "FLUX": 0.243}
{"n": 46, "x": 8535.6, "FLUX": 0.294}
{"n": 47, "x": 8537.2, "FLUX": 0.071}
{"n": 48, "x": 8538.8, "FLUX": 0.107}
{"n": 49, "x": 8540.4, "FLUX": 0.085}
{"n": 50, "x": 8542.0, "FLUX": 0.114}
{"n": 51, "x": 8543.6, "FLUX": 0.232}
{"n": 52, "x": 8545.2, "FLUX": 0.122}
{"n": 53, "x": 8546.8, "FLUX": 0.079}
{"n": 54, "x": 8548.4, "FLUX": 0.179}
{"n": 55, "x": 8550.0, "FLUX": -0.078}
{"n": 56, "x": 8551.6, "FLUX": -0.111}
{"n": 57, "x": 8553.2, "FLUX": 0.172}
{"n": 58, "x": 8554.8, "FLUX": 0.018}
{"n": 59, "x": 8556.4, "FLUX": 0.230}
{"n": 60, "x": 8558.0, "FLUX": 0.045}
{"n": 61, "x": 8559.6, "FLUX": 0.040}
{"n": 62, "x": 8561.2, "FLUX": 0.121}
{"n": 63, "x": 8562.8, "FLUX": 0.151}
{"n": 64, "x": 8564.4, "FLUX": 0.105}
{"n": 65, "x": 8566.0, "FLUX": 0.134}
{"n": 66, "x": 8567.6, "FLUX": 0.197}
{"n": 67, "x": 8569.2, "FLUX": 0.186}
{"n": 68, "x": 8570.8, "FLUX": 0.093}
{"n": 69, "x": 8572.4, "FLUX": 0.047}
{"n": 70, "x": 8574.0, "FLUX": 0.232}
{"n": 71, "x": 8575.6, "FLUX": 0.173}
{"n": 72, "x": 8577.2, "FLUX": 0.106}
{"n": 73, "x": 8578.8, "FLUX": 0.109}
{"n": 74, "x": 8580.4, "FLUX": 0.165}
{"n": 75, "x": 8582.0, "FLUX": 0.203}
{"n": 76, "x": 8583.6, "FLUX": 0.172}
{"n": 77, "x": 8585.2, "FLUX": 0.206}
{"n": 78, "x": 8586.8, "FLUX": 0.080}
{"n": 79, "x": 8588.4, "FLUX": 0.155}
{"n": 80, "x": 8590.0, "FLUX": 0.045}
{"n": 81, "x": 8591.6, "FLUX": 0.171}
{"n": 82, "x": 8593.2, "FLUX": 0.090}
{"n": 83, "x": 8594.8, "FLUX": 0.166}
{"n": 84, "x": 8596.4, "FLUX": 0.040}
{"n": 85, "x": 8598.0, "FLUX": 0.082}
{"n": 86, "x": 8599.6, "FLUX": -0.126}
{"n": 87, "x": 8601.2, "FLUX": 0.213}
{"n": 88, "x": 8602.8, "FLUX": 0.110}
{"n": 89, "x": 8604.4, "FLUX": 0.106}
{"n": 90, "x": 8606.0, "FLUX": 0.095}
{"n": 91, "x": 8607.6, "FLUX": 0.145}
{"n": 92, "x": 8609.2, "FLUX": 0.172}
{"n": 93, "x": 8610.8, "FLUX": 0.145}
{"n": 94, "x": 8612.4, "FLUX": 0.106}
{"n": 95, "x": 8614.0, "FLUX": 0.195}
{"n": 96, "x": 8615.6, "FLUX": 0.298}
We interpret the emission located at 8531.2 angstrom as Hgamma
